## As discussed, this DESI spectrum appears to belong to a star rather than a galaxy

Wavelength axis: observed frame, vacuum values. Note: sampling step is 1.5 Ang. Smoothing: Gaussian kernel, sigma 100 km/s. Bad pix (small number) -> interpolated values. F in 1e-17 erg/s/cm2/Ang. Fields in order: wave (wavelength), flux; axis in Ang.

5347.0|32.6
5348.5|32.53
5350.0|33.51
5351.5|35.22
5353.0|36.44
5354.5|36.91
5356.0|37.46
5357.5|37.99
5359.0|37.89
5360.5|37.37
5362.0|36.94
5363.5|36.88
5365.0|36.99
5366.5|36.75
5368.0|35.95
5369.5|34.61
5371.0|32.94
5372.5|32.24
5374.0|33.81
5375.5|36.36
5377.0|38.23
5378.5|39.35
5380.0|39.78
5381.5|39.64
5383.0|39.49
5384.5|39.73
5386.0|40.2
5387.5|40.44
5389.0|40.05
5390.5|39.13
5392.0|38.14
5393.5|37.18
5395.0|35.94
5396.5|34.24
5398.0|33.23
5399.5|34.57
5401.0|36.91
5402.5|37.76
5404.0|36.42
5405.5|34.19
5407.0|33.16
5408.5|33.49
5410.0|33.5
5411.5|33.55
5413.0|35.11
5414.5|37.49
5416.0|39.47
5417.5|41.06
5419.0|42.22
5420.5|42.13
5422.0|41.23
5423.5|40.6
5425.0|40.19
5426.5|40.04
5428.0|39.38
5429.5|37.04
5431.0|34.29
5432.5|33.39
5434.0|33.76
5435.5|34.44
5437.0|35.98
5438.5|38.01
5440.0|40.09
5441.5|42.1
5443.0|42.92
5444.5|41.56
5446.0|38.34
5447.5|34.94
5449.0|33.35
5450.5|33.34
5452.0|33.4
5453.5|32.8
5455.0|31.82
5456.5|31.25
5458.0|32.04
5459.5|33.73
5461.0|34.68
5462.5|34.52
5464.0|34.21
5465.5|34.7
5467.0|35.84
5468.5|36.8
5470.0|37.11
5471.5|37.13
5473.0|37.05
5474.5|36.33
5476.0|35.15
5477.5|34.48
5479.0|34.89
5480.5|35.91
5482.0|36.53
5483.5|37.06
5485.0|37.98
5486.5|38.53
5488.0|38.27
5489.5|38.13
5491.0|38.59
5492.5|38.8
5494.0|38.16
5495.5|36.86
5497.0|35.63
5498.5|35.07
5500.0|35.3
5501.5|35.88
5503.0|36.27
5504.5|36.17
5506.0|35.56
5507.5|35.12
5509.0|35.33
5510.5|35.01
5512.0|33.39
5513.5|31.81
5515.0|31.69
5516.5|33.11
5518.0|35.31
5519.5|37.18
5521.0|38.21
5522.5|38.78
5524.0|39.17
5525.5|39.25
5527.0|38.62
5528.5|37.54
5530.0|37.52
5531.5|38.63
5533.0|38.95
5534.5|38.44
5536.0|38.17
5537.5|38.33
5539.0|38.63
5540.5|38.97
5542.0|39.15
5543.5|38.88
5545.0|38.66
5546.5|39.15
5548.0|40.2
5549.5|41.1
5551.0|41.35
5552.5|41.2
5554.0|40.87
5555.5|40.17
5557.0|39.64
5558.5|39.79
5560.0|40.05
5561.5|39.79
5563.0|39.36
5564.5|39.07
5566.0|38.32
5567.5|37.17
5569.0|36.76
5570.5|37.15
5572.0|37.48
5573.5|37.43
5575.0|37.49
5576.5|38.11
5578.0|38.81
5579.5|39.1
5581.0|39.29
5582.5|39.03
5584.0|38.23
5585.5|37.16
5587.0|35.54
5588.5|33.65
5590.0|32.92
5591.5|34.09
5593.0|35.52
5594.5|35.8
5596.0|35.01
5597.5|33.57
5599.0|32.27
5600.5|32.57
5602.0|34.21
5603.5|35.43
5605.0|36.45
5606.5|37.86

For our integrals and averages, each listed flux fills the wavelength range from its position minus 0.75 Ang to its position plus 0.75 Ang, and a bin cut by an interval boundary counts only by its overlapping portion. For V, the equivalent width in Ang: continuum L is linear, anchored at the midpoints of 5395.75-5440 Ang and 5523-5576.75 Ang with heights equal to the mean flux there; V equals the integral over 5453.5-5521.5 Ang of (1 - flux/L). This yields 4.23 Ang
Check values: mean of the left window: 36.8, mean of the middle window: 35.6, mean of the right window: 38.9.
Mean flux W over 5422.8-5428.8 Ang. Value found 40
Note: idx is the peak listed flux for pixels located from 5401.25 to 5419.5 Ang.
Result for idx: 42.22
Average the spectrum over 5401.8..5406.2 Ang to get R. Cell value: 36.1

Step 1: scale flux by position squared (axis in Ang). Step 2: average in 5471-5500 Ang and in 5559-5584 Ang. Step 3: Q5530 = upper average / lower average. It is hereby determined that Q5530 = 1.08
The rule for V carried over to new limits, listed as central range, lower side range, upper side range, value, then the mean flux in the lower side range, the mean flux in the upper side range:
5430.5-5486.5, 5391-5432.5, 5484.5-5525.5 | 1.4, 37.1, 36.3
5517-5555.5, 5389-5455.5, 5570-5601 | -2.6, 36.9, 36.2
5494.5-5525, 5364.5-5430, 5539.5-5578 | 2.3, 37.4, 39.1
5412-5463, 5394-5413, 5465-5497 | -1.8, 34.8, 36.9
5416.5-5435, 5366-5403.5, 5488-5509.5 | -0.9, 37.1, 36.6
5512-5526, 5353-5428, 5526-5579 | 1.0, 37.3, 38.9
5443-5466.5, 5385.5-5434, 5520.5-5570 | 2.0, 37.3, 39.1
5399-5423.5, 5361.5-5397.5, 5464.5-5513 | -0.1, 37.3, 36.3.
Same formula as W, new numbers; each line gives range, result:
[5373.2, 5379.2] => 36.9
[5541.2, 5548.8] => 39.2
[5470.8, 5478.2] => 36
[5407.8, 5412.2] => 33.5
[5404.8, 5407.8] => 33.7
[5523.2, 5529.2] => 38.7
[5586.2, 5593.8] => 34.4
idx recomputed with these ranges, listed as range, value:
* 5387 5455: 42.92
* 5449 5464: 34.68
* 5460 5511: 38.8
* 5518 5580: 41.35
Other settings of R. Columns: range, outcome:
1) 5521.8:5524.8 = 39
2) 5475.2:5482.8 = 35.4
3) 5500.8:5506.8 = 36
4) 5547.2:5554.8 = 40.9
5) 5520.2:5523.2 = 38.5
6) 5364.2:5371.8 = 35.4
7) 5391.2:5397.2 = 36.4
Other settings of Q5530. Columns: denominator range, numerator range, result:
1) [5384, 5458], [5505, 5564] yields 1.07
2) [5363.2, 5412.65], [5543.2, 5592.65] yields 1.12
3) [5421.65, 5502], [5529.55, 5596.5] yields 1.09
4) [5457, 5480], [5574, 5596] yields 1.09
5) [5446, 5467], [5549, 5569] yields 1.22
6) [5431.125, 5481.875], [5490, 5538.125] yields 1.05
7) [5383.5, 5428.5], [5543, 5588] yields 1.09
